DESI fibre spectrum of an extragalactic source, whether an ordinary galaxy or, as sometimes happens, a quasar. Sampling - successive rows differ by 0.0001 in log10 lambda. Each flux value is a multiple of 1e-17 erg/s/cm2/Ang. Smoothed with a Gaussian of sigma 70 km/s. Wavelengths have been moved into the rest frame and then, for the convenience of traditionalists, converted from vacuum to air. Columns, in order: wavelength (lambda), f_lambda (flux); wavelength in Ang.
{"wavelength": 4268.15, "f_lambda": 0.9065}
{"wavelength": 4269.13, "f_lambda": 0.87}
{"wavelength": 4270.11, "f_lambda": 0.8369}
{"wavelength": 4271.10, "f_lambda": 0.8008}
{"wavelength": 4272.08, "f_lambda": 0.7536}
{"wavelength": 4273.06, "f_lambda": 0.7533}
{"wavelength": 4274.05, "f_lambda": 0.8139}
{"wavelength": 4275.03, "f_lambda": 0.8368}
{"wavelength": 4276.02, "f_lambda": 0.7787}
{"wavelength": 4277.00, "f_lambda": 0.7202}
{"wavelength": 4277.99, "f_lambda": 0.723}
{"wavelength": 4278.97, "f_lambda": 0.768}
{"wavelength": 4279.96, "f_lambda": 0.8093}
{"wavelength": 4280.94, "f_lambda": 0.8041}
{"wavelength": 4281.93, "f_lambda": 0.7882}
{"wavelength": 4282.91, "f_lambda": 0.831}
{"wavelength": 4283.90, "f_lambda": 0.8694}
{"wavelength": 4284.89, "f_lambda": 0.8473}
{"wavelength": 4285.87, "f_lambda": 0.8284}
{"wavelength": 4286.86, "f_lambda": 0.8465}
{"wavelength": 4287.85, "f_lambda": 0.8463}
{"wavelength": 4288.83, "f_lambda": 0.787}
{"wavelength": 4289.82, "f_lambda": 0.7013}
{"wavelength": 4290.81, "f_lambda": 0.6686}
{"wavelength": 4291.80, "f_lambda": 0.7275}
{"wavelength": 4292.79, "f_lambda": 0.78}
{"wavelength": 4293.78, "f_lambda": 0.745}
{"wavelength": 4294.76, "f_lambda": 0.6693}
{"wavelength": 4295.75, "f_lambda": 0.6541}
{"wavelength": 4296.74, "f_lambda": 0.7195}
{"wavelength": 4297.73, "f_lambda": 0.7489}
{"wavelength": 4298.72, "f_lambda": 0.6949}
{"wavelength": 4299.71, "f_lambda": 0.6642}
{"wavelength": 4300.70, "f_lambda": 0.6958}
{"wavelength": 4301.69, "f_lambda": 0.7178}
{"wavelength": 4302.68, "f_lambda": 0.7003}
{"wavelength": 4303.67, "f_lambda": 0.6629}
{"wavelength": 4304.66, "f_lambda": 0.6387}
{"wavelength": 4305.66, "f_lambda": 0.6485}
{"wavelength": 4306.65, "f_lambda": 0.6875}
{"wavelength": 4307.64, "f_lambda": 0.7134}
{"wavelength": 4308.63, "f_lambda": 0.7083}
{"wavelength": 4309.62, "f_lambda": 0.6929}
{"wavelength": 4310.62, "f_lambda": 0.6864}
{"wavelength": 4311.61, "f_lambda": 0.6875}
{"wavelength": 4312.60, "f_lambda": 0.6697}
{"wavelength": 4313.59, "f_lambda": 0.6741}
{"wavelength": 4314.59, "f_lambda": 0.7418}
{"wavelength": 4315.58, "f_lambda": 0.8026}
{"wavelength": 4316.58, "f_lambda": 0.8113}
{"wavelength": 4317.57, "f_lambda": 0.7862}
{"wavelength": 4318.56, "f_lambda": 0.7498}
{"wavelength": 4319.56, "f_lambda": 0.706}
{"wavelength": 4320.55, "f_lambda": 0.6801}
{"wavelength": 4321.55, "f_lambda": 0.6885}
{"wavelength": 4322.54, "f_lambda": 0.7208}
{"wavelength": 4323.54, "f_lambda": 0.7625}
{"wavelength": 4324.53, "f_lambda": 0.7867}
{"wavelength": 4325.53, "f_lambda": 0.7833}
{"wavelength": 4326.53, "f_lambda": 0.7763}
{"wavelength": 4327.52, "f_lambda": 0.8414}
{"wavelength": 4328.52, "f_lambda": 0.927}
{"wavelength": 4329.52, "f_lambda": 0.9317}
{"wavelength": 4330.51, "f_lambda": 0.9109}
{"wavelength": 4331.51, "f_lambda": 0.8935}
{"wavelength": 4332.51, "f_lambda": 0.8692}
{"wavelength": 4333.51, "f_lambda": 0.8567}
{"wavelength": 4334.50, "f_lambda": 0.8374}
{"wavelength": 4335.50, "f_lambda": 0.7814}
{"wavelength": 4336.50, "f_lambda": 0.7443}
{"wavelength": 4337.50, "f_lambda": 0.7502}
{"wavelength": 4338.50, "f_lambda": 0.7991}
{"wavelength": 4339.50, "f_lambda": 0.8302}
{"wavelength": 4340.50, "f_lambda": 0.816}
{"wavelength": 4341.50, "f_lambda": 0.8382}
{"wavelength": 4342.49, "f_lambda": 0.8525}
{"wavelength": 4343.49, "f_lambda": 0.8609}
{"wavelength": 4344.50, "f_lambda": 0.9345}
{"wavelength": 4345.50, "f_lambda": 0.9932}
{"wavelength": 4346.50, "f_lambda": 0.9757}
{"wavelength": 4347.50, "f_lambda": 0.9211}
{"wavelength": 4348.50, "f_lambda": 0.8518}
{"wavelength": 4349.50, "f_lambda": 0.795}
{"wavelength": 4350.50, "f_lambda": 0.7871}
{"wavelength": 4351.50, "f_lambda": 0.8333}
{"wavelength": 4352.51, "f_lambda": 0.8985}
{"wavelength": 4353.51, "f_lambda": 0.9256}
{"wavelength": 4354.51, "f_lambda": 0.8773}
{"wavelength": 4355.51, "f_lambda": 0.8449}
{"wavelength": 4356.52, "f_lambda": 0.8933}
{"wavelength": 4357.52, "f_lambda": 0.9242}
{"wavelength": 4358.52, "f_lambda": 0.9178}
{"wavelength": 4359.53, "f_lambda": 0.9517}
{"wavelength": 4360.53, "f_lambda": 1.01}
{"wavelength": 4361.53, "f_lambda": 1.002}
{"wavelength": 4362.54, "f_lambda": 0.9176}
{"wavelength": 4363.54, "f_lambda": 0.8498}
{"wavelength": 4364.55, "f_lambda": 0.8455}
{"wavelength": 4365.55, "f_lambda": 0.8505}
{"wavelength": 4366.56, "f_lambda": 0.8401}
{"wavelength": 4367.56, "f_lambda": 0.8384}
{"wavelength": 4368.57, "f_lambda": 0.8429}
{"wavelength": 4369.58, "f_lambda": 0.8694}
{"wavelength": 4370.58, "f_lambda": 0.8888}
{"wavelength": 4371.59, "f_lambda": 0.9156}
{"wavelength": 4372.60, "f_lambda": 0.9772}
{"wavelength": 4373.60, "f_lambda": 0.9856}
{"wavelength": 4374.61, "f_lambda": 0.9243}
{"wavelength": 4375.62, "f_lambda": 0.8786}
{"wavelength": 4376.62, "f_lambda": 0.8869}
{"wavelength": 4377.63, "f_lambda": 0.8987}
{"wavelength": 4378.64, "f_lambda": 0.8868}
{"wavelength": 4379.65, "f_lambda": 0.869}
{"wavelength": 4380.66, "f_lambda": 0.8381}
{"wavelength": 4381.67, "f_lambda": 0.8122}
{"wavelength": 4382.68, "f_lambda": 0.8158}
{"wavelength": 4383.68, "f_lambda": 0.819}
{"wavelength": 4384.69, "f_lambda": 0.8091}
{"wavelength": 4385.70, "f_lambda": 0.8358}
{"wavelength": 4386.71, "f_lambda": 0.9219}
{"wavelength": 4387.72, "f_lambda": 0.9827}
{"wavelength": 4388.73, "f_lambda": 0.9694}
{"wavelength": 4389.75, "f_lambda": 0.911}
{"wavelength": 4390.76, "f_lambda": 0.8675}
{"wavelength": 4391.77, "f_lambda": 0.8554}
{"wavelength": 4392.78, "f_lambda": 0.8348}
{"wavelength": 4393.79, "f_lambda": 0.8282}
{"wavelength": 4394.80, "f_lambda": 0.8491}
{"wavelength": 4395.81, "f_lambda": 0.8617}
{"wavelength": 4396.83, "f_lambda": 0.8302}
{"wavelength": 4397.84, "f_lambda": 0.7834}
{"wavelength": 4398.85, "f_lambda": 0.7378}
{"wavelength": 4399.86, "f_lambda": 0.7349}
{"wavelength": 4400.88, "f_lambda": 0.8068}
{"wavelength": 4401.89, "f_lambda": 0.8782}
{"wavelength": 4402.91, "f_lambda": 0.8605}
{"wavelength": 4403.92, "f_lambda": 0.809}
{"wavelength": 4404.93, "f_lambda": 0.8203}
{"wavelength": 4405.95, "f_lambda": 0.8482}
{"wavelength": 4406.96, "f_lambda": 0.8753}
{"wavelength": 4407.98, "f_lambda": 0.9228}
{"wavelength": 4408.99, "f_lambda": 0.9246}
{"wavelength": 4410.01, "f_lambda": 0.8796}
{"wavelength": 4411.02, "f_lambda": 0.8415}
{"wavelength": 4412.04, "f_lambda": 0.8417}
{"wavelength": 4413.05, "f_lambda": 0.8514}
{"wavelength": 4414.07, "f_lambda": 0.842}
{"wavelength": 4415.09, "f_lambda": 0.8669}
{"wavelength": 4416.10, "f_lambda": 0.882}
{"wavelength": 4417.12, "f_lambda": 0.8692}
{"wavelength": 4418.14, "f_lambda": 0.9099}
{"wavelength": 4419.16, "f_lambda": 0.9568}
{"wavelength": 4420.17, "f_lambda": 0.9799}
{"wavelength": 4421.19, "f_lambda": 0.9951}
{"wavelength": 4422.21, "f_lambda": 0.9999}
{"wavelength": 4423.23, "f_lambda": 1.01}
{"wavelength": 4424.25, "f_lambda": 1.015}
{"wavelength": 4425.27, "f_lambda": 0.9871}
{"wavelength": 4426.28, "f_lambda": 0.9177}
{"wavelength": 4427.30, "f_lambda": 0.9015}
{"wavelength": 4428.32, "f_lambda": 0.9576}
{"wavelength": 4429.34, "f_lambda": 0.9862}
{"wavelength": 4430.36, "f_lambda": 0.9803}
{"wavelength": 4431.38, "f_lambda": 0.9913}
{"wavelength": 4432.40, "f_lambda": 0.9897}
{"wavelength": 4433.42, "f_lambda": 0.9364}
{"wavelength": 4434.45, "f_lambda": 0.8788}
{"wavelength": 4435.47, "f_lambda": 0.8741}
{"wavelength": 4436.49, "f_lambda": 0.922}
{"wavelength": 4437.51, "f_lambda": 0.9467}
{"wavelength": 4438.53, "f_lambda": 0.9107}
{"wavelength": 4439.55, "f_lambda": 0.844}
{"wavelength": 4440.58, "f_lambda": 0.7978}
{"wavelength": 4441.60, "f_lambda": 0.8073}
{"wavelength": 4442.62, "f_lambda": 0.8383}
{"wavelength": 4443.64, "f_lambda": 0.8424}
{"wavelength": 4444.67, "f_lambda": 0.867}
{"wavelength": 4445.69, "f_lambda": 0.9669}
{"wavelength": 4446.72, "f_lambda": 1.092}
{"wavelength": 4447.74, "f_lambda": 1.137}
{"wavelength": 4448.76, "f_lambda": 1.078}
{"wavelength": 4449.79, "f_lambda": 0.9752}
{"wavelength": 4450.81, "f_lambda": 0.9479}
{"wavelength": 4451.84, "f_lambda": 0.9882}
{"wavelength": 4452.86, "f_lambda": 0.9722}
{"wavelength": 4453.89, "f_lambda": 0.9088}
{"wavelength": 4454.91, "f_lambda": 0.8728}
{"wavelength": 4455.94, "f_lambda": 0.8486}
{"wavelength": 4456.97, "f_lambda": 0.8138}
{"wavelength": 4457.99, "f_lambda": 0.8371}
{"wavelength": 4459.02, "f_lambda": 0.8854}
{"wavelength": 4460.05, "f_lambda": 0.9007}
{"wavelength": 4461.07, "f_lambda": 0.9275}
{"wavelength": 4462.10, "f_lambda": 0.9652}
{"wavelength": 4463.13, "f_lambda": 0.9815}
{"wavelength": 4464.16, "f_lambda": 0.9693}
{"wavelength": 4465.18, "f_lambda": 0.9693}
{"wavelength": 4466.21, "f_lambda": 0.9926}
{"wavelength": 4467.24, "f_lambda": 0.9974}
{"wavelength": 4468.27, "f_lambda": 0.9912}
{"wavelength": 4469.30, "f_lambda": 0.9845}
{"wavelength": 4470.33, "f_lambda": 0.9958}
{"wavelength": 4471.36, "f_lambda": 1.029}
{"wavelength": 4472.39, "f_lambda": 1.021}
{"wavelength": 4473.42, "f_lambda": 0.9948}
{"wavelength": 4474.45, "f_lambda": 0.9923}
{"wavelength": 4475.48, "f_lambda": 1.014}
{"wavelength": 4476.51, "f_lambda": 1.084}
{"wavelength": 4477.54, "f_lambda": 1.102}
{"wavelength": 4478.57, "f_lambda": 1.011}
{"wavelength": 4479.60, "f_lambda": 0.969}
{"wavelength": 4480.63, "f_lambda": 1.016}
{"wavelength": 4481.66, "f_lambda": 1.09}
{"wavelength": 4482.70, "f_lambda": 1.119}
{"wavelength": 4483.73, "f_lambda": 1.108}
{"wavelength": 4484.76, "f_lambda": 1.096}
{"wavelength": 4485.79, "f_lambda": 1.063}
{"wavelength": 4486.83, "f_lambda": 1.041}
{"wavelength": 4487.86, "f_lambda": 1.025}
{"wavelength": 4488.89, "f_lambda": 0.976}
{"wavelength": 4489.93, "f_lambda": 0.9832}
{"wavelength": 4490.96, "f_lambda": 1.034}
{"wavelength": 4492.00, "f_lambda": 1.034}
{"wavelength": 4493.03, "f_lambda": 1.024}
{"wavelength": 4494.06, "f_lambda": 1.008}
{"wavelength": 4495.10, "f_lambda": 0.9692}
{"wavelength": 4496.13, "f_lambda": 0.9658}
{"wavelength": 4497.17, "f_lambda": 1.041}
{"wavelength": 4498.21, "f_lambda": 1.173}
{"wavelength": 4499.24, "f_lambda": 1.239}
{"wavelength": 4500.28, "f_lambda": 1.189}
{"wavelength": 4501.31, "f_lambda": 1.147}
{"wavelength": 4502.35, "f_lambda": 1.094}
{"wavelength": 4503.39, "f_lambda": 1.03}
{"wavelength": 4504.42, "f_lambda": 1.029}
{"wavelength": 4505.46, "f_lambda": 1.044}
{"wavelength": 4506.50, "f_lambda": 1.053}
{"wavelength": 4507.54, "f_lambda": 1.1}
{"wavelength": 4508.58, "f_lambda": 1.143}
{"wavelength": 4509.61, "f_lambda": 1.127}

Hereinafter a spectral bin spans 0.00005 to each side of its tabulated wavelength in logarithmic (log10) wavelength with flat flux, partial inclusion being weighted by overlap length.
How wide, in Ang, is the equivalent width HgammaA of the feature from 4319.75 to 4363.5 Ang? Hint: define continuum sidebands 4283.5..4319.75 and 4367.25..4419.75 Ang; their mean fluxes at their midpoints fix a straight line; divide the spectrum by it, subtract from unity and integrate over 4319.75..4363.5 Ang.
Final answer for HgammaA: -3.6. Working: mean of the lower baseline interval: 0.729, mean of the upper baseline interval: 0.867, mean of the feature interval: 0.855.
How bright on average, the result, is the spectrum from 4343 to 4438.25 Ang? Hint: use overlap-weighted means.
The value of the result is 0.892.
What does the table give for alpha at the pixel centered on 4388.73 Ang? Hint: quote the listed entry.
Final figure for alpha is 0.9694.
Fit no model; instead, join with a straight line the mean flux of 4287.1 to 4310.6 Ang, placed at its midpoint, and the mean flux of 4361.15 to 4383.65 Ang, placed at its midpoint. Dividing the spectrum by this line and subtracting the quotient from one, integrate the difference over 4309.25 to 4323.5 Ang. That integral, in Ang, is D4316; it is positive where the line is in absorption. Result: 0.5 Ang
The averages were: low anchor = 0.708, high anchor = 0.881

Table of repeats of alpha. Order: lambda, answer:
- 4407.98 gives 0.9228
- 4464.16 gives 0.9693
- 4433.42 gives 0.9364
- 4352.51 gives 0.8985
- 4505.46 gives 1.044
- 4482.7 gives 1.119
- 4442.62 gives 0.8383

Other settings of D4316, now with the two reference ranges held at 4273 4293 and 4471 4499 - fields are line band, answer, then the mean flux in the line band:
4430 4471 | 2.5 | 0.936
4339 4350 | -0.2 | 0.879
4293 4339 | 4.5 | 0.749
